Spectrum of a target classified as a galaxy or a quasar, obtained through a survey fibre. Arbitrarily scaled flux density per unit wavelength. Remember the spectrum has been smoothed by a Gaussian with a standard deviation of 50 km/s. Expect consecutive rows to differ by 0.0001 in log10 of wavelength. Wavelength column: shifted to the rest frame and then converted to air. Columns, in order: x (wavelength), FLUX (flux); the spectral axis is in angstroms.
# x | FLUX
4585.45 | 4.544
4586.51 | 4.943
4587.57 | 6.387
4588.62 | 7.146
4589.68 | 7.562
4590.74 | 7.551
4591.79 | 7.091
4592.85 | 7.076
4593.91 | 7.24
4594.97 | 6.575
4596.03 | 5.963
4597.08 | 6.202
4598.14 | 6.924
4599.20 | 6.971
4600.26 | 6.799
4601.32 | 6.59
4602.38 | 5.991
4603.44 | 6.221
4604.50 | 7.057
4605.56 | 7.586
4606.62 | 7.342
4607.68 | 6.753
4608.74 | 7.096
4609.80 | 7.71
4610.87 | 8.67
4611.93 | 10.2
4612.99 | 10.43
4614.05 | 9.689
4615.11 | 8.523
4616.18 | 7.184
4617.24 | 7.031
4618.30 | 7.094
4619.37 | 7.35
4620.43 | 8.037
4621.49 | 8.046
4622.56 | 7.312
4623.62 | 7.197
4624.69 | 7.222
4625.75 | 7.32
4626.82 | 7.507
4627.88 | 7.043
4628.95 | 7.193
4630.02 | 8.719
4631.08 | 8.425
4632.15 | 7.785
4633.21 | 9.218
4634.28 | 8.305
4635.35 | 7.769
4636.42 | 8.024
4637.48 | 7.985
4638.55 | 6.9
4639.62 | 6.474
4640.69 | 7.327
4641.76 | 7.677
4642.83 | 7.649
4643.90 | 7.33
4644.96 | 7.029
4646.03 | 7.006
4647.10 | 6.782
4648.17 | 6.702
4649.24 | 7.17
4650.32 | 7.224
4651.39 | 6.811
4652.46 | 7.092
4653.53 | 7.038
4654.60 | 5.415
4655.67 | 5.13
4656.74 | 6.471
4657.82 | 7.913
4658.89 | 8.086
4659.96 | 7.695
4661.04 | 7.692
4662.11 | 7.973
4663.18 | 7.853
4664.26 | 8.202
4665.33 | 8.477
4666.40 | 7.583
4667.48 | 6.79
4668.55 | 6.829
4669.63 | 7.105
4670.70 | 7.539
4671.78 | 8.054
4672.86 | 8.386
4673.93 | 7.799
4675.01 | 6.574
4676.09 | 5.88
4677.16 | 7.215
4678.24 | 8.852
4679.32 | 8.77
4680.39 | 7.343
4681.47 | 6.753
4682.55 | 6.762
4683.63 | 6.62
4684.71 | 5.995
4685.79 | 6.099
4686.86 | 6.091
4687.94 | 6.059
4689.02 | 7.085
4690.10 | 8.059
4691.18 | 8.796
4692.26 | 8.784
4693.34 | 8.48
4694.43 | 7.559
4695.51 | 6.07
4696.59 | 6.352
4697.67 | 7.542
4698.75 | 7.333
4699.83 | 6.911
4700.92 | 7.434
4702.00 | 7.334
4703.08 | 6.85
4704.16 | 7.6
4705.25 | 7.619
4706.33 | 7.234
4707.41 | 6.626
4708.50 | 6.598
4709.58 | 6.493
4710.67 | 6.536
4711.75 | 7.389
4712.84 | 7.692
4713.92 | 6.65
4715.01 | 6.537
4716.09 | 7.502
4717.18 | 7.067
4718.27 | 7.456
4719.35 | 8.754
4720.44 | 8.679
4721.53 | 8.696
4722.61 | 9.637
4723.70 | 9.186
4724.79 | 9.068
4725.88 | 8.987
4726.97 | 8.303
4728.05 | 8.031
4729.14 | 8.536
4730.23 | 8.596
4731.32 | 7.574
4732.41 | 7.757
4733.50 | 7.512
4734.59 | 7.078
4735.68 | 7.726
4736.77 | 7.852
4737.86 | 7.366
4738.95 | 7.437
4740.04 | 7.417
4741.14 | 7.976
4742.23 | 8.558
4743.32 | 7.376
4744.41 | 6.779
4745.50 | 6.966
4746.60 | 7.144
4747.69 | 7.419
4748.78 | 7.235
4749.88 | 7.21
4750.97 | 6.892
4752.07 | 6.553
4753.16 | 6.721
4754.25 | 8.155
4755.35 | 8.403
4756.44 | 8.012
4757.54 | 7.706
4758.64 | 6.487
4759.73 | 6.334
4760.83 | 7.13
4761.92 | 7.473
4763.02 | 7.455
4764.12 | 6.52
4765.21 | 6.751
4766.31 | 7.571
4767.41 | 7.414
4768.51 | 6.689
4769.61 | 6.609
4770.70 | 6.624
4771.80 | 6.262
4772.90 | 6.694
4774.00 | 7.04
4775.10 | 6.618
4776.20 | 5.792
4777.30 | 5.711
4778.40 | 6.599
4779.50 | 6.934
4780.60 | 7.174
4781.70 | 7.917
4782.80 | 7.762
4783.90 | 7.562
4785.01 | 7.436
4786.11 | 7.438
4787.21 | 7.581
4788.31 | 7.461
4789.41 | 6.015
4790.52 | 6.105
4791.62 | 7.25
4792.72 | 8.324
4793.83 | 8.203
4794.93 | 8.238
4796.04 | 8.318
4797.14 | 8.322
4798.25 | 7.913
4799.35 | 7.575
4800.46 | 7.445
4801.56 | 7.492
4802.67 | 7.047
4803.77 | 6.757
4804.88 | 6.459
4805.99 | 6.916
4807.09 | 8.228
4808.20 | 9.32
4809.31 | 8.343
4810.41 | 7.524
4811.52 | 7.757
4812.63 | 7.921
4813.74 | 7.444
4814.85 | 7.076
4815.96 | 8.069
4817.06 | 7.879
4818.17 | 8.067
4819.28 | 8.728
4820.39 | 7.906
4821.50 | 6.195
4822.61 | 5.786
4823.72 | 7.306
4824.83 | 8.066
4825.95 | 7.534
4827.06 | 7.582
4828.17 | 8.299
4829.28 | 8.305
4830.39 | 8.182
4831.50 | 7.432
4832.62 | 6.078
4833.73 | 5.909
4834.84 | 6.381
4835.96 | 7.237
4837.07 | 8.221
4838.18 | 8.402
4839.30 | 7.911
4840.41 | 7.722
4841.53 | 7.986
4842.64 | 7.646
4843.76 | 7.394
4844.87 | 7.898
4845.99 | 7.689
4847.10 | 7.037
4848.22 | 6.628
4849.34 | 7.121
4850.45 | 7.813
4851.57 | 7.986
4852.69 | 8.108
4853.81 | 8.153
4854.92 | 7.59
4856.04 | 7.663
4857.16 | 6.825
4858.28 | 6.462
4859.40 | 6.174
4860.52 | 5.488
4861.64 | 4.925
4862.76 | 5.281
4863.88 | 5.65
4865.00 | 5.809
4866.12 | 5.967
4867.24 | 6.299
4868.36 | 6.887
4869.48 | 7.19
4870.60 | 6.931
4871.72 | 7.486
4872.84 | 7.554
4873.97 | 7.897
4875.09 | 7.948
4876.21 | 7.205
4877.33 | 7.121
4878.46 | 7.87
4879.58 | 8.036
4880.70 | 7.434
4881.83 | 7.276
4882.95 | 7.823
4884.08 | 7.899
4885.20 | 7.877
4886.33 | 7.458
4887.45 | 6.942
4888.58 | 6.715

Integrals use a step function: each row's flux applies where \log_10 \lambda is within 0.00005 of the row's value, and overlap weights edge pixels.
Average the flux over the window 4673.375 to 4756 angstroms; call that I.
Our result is 7.48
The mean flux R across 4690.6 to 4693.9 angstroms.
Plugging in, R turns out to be 8.65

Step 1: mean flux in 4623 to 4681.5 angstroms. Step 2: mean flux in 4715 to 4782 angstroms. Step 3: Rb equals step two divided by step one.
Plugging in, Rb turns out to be 1.00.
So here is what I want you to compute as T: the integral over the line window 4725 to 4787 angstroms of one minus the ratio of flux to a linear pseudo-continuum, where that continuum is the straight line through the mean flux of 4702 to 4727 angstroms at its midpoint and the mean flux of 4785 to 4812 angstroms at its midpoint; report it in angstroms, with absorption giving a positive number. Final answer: 2.6 angstroms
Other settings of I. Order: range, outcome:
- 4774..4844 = 7.46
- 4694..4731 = 7.62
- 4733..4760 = 7.38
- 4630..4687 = 7.34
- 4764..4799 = 7.16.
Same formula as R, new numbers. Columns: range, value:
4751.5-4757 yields 7.56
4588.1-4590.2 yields 7.34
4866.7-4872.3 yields 6.97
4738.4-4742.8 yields 7.84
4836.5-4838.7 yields 8.33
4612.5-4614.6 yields 10.1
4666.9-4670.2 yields 6.92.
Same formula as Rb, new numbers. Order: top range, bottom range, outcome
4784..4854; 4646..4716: 1.05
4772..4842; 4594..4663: 1.00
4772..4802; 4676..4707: 1.01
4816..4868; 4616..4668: 0.97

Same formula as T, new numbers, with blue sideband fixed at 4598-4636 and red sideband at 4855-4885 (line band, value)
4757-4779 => 1.4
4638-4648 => 0.6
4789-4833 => -3.1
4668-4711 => 1.5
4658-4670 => -0.2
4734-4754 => -0.1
